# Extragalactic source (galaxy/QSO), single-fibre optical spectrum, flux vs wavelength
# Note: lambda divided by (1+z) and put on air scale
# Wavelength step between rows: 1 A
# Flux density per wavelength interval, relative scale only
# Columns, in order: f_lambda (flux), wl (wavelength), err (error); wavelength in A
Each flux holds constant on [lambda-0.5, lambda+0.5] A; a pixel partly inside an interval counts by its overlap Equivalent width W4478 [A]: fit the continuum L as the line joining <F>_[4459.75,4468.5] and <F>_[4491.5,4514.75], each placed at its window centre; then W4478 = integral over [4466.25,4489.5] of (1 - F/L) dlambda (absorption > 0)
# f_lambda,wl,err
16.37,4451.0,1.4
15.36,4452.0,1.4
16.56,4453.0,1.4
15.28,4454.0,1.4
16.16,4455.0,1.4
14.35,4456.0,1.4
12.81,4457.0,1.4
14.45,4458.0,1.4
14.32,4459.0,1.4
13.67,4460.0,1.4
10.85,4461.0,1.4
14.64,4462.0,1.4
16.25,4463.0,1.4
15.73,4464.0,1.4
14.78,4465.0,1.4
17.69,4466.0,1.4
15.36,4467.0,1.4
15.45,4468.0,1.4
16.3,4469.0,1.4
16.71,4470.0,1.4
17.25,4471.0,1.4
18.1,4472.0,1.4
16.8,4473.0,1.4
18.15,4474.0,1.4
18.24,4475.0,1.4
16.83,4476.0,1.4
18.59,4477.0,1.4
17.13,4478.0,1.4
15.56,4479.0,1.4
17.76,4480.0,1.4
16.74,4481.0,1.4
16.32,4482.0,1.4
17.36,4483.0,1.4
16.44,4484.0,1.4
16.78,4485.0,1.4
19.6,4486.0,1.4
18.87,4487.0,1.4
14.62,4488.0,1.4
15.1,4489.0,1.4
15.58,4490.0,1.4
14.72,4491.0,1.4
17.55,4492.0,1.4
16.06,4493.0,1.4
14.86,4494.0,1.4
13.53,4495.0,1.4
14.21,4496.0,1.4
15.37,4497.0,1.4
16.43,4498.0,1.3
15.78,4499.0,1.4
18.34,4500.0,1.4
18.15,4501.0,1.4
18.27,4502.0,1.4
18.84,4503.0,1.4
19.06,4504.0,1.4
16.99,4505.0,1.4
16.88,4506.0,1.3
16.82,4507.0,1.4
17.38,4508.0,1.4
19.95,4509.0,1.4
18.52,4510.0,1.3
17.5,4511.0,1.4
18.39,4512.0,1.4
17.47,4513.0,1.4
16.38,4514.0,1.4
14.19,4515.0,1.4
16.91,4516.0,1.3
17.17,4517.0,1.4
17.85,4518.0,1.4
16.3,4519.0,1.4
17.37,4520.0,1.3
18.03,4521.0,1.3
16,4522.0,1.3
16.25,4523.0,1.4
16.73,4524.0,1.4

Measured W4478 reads -1.9 A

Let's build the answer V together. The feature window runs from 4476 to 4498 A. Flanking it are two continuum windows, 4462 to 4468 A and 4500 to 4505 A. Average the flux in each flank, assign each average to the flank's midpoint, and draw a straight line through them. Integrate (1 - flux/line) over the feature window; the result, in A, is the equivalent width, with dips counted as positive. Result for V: 1.2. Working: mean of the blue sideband 15.8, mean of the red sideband 18.4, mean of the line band 16.3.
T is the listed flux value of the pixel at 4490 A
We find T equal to 15.58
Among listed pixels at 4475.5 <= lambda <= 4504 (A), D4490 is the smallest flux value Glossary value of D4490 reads 13.53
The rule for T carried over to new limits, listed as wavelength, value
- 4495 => 13.53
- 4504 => 19.06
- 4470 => 16.71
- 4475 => 18.24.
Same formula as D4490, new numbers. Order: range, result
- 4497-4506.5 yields 15.37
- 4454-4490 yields 10.85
